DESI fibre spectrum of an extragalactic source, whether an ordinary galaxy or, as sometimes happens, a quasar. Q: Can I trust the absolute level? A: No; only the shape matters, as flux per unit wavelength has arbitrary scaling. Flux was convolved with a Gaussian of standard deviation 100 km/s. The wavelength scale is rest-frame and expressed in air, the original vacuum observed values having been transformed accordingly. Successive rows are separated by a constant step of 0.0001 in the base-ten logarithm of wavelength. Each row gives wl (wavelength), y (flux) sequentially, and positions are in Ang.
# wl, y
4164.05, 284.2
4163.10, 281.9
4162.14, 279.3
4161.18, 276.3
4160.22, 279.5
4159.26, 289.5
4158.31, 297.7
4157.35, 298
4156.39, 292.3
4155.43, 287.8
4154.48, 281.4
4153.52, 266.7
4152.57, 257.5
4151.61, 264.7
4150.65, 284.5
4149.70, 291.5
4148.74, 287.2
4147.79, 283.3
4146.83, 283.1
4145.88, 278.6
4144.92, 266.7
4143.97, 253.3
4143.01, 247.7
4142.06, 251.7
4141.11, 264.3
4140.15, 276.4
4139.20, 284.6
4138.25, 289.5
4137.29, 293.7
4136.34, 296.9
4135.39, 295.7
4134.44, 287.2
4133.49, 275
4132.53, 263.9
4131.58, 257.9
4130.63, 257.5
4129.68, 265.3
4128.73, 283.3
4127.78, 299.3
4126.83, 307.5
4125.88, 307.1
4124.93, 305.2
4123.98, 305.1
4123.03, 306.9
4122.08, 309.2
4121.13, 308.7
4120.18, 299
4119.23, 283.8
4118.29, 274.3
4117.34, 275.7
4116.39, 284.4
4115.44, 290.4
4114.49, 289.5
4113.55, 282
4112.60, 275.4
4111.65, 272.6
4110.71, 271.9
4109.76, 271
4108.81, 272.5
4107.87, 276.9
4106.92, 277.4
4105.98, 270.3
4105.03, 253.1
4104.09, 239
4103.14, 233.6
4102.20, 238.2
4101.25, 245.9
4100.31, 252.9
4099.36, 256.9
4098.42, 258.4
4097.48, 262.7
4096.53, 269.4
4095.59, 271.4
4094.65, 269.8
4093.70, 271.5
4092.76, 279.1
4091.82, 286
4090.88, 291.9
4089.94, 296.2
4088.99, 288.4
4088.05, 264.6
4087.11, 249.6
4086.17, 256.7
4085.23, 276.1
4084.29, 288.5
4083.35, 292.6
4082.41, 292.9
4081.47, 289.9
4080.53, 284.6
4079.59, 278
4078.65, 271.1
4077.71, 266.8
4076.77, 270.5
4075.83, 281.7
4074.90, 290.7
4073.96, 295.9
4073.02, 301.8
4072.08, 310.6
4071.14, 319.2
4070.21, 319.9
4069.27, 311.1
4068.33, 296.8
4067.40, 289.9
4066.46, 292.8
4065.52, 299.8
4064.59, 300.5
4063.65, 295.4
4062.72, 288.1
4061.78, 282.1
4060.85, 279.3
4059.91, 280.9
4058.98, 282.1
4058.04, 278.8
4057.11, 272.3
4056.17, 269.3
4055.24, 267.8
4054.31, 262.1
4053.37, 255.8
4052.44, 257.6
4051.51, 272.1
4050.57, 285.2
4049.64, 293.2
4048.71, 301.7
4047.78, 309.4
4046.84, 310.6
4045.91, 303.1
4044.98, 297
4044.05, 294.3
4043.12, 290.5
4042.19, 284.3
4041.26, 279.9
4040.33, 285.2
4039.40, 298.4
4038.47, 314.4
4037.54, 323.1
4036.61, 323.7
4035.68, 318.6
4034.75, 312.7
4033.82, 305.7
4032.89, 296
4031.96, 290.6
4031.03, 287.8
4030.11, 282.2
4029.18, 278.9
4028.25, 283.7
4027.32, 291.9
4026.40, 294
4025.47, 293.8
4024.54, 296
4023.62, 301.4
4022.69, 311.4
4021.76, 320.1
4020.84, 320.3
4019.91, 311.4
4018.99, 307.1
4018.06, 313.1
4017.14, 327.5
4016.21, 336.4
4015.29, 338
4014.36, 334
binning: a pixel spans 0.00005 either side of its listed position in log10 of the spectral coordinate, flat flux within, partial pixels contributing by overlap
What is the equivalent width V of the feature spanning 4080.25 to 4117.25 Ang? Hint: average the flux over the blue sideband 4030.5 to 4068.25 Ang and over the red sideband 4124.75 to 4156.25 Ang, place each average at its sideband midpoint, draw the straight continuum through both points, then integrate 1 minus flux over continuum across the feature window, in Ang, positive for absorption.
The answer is 1.6 Ang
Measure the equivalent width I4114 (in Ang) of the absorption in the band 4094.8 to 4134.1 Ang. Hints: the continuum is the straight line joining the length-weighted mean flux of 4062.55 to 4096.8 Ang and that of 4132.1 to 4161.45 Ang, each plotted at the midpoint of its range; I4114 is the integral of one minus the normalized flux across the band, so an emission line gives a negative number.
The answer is 1.0 Ang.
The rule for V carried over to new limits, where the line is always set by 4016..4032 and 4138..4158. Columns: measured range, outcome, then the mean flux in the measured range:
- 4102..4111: 0.8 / 261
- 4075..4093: 0.6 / 280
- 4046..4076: 0.5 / 289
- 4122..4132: -0.4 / 291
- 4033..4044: -0.1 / 303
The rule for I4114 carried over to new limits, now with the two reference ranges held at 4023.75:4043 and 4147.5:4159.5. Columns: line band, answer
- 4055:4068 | 0.4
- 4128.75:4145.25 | 0.7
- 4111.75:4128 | -0.4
